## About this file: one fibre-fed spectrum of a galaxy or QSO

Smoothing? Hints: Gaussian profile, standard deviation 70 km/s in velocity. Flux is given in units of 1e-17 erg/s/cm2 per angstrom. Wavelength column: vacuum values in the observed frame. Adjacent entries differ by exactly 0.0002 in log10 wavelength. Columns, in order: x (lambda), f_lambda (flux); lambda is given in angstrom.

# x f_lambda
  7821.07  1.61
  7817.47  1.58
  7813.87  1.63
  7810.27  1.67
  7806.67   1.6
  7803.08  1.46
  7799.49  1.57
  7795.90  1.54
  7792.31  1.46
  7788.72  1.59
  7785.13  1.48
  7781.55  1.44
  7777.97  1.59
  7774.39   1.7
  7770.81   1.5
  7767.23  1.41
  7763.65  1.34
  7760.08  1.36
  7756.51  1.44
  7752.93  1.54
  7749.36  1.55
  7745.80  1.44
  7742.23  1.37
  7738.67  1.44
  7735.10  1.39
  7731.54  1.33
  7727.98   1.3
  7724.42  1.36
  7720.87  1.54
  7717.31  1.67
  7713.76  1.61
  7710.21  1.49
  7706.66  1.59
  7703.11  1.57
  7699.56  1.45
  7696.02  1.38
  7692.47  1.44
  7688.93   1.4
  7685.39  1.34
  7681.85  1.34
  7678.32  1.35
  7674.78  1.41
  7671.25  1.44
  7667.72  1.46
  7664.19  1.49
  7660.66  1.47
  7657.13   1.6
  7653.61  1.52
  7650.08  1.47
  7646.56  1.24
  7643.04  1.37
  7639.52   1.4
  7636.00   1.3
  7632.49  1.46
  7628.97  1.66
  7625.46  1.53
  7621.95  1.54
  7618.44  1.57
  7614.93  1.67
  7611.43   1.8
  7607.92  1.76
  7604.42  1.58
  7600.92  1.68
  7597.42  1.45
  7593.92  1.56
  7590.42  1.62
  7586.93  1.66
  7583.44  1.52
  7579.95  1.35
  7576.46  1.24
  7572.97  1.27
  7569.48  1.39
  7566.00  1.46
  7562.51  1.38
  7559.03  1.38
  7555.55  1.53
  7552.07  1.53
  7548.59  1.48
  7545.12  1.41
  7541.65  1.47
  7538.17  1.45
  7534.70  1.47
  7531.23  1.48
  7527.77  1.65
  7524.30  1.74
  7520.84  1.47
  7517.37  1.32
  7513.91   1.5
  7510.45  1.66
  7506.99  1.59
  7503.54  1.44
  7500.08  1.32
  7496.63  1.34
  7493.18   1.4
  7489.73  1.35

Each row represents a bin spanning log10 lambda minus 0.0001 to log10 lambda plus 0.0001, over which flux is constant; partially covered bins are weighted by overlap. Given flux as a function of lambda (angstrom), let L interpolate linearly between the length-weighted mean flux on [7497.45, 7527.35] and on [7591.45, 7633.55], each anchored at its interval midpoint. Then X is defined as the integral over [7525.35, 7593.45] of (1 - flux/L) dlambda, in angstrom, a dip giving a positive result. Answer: 3.88 angstrom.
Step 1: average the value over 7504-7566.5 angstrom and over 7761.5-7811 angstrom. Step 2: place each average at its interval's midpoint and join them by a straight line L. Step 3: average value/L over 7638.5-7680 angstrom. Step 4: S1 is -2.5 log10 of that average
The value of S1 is 0.05 mag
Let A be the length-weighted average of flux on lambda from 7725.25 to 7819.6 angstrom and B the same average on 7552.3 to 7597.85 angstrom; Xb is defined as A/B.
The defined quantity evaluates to 1.03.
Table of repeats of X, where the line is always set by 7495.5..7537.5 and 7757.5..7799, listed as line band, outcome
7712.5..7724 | -0.6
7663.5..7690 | 1.7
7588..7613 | -2.3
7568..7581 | 1.6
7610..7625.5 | -1.4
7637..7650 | 1.3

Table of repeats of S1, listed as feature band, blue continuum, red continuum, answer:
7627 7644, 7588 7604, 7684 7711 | 0.07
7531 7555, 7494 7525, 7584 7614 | 0.05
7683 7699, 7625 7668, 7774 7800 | 0.07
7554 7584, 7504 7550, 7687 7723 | 0.10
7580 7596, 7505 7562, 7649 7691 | -0.06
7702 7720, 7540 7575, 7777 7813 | -0.06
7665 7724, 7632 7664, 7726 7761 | -0.03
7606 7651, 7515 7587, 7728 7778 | -0.05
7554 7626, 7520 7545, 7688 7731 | -0.01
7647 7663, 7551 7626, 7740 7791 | 0.01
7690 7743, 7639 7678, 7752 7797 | 0.00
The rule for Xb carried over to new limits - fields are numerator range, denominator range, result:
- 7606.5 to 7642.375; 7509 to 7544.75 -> 1.03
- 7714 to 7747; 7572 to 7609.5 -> 0.94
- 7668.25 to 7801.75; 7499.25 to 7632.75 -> 0.97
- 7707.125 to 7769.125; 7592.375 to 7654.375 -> 0.95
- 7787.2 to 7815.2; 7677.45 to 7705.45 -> 1.11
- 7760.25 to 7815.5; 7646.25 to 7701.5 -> 1.07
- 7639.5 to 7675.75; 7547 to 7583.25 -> 1.03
